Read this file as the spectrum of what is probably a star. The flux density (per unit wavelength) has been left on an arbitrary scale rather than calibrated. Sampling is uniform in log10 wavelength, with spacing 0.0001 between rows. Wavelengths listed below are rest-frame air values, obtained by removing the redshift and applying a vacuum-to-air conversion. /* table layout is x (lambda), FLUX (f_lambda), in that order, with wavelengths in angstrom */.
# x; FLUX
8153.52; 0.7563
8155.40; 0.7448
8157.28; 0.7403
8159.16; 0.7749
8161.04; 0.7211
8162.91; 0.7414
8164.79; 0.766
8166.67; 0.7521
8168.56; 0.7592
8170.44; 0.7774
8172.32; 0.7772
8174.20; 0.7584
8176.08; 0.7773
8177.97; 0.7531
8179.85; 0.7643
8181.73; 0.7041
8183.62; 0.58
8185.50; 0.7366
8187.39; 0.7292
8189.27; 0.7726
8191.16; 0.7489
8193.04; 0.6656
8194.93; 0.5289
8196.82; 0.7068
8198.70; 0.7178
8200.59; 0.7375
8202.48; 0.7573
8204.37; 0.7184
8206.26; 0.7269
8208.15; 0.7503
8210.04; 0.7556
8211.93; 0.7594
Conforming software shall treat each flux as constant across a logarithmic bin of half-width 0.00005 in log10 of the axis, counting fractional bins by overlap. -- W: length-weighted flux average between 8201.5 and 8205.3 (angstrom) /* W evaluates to 0.737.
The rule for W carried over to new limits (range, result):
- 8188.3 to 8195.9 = 0.679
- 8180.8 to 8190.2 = 0.704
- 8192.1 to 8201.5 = 0.671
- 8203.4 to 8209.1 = 0.732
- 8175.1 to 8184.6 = 0.716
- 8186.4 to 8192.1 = 0.75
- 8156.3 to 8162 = 0.746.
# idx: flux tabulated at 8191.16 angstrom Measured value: 0.7489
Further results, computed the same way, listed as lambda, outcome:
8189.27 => 0.7726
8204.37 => 0.7184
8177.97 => 0.7531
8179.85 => 0.7643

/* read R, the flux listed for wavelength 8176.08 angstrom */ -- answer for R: 0.7773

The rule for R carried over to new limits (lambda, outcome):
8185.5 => 0.7366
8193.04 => 0.6656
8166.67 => 0.7521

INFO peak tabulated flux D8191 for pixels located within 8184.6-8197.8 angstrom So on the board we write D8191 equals 0.7726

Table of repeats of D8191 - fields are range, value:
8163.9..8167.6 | 0.766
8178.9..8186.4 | 0.7643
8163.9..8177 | 0.7774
